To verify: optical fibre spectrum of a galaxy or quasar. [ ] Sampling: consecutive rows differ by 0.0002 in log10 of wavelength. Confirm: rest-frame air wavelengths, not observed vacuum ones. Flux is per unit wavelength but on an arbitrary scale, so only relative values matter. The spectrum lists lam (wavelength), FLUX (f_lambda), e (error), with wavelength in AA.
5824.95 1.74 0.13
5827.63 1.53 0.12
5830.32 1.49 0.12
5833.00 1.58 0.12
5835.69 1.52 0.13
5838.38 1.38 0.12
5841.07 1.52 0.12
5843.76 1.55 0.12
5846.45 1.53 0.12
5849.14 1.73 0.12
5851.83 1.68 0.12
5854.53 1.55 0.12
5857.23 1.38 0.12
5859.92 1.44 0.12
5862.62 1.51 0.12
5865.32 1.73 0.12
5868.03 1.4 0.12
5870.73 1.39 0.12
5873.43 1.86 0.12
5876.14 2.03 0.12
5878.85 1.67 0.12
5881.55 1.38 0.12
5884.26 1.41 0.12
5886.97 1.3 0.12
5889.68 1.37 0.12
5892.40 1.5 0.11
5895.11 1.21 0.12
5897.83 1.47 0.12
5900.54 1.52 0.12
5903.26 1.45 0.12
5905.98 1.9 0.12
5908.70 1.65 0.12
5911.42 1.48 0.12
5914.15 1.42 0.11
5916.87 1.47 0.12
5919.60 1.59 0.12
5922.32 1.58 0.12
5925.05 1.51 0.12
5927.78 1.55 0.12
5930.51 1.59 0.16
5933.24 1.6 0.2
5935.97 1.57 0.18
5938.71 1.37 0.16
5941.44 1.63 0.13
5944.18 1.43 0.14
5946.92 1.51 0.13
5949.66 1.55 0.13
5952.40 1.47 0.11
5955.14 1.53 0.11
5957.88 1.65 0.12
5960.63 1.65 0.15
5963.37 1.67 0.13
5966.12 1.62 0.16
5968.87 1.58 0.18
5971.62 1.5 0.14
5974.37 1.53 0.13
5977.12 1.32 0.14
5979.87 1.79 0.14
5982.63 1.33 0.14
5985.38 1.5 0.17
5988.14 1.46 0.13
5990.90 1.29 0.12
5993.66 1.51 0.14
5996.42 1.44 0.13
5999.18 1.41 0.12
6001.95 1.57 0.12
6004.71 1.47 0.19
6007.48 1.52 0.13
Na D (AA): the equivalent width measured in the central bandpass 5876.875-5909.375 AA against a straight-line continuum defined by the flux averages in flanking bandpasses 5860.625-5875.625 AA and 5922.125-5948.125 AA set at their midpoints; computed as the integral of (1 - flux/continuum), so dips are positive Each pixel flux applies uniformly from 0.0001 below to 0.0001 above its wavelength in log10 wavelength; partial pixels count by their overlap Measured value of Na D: 1.6 AA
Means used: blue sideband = 1.6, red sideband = 1.53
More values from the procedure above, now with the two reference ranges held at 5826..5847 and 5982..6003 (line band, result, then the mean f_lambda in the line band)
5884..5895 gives 0.9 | 1.37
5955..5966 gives -1.4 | 1.64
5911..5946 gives -1.2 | 1.52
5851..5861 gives 0.0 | 1.51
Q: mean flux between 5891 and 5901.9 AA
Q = 1.42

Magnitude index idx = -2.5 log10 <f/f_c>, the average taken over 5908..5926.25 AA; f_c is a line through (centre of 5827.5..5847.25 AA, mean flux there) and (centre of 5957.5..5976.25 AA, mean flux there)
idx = 0.025 mag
